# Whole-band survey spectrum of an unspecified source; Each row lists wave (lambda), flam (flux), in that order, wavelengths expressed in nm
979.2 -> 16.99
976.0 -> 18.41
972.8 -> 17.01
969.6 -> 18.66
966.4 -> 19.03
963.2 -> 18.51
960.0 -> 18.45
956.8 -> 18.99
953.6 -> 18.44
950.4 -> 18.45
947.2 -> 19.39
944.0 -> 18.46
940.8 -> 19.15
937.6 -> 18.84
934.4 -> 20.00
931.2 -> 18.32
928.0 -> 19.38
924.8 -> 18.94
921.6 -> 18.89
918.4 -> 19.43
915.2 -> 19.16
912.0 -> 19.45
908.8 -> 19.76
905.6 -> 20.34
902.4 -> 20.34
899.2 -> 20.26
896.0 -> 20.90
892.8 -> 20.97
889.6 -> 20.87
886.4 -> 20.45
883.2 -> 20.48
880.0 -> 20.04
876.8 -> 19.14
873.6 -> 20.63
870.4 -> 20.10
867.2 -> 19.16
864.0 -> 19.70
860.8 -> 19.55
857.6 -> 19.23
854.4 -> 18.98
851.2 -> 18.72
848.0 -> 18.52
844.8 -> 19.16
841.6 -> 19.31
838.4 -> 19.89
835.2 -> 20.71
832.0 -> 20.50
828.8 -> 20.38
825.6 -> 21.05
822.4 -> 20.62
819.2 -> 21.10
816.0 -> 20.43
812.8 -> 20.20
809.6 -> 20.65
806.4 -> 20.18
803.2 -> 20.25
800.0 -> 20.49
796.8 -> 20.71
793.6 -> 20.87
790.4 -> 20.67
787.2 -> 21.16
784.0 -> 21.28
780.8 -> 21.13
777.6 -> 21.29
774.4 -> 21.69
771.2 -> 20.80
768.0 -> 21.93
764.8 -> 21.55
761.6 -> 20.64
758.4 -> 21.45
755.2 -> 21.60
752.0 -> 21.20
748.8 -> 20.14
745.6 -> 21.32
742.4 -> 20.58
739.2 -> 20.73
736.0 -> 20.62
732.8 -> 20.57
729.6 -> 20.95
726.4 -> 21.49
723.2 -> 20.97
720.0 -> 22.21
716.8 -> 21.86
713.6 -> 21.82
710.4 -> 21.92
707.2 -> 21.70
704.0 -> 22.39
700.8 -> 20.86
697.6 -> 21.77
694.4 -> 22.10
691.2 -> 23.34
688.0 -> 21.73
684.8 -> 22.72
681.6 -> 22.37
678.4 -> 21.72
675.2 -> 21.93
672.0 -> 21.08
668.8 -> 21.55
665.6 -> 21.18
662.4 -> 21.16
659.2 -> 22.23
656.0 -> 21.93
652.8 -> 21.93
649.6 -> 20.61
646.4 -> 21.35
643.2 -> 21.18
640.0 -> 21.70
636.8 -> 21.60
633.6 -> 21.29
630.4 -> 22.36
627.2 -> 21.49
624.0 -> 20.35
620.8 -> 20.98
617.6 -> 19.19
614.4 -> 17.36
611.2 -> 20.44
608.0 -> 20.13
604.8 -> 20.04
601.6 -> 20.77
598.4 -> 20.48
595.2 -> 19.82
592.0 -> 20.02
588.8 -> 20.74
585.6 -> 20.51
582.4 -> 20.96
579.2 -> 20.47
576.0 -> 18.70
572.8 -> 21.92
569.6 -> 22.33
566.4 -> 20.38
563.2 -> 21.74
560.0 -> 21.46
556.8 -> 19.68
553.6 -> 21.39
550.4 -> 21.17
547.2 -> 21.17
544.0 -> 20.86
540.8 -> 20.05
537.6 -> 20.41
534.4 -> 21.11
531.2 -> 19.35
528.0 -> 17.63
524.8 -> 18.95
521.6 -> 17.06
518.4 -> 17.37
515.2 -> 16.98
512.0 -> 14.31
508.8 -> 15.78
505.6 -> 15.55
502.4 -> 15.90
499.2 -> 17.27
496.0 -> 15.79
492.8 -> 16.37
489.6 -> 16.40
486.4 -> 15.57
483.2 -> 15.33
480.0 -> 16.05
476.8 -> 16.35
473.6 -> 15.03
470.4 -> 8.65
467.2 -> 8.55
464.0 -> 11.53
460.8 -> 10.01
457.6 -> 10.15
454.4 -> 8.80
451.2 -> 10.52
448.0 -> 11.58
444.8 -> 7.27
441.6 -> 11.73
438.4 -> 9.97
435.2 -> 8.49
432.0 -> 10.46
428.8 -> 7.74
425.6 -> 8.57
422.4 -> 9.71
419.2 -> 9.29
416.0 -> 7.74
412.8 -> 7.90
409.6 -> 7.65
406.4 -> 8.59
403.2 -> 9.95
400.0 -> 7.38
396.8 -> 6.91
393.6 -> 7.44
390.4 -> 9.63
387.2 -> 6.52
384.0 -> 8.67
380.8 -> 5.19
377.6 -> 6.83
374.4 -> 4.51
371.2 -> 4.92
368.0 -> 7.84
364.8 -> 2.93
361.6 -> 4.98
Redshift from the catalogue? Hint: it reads 0.19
